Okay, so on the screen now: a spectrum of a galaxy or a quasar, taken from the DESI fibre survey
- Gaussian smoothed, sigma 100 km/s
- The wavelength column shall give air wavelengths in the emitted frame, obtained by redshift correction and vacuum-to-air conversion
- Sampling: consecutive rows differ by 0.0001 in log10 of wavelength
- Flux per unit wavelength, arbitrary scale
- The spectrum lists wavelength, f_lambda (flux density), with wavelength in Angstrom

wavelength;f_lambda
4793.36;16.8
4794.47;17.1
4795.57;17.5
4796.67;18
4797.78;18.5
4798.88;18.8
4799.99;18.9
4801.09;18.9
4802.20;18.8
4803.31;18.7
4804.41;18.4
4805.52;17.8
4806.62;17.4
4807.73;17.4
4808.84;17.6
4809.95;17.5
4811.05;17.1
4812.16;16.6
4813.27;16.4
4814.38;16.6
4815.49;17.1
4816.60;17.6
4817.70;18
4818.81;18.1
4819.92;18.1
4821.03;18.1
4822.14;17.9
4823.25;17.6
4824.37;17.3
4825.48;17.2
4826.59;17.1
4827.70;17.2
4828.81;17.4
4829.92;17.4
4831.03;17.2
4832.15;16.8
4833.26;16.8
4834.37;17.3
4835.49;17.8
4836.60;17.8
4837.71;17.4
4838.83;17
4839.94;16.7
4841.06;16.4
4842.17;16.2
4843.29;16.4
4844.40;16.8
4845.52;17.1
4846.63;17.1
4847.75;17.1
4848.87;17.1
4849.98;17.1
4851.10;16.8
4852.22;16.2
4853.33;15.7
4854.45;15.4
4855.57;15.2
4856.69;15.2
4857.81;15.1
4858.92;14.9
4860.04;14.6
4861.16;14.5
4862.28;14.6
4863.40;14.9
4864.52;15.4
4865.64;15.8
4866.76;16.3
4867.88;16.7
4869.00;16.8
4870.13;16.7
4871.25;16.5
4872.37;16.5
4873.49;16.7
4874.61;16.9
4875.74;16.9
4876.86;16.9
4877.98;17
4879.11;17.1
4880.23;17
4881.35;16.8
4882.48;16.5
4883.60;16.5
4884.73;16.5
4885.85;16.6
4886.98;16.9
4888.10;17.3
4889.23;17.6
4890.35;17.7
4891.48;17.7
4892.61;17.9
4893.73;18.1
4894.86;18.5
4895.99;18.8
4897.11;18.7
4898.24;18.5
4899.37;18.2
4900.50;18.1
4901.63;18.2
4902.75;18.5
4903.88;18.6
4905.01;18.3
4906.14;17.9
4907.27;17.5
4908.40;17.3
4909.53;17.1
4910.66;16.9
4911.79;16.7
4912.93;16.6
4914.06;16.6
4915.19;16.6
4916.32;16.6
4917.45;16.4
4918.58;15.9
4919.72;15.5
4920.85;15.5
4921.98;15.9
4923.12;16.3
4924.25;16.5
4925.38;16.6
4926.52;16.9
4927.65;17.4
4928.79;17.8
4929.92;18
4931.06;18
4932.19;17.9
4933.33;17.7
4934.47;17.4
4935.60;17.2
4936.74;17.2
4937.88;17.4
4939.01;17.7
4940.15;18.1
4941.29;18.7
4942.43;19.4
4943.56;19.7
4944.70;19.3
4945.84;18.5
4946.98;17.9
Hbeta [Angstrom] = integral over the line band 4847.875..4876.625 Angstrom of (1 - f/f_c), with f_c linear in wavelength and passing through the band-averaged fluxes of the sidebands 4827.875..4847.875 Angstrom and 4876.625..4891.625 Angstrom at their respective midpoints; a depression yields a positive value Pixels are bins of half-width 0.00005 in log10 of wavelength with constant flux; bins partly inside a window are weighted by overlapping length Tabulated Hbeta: 1.8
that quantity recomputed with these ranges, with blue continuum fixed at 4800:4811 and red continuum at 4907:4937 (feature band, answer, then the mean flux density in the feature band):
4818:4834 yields 0.4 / 17.4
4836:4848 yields 0.5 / 16.9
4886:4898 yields -0.5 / 17.9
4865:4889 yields 0.9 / 16.7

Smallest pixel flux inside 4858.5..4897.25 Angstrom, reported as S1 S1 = 14.5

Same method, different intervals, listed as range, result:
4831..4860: 14.9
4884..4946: 15.5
